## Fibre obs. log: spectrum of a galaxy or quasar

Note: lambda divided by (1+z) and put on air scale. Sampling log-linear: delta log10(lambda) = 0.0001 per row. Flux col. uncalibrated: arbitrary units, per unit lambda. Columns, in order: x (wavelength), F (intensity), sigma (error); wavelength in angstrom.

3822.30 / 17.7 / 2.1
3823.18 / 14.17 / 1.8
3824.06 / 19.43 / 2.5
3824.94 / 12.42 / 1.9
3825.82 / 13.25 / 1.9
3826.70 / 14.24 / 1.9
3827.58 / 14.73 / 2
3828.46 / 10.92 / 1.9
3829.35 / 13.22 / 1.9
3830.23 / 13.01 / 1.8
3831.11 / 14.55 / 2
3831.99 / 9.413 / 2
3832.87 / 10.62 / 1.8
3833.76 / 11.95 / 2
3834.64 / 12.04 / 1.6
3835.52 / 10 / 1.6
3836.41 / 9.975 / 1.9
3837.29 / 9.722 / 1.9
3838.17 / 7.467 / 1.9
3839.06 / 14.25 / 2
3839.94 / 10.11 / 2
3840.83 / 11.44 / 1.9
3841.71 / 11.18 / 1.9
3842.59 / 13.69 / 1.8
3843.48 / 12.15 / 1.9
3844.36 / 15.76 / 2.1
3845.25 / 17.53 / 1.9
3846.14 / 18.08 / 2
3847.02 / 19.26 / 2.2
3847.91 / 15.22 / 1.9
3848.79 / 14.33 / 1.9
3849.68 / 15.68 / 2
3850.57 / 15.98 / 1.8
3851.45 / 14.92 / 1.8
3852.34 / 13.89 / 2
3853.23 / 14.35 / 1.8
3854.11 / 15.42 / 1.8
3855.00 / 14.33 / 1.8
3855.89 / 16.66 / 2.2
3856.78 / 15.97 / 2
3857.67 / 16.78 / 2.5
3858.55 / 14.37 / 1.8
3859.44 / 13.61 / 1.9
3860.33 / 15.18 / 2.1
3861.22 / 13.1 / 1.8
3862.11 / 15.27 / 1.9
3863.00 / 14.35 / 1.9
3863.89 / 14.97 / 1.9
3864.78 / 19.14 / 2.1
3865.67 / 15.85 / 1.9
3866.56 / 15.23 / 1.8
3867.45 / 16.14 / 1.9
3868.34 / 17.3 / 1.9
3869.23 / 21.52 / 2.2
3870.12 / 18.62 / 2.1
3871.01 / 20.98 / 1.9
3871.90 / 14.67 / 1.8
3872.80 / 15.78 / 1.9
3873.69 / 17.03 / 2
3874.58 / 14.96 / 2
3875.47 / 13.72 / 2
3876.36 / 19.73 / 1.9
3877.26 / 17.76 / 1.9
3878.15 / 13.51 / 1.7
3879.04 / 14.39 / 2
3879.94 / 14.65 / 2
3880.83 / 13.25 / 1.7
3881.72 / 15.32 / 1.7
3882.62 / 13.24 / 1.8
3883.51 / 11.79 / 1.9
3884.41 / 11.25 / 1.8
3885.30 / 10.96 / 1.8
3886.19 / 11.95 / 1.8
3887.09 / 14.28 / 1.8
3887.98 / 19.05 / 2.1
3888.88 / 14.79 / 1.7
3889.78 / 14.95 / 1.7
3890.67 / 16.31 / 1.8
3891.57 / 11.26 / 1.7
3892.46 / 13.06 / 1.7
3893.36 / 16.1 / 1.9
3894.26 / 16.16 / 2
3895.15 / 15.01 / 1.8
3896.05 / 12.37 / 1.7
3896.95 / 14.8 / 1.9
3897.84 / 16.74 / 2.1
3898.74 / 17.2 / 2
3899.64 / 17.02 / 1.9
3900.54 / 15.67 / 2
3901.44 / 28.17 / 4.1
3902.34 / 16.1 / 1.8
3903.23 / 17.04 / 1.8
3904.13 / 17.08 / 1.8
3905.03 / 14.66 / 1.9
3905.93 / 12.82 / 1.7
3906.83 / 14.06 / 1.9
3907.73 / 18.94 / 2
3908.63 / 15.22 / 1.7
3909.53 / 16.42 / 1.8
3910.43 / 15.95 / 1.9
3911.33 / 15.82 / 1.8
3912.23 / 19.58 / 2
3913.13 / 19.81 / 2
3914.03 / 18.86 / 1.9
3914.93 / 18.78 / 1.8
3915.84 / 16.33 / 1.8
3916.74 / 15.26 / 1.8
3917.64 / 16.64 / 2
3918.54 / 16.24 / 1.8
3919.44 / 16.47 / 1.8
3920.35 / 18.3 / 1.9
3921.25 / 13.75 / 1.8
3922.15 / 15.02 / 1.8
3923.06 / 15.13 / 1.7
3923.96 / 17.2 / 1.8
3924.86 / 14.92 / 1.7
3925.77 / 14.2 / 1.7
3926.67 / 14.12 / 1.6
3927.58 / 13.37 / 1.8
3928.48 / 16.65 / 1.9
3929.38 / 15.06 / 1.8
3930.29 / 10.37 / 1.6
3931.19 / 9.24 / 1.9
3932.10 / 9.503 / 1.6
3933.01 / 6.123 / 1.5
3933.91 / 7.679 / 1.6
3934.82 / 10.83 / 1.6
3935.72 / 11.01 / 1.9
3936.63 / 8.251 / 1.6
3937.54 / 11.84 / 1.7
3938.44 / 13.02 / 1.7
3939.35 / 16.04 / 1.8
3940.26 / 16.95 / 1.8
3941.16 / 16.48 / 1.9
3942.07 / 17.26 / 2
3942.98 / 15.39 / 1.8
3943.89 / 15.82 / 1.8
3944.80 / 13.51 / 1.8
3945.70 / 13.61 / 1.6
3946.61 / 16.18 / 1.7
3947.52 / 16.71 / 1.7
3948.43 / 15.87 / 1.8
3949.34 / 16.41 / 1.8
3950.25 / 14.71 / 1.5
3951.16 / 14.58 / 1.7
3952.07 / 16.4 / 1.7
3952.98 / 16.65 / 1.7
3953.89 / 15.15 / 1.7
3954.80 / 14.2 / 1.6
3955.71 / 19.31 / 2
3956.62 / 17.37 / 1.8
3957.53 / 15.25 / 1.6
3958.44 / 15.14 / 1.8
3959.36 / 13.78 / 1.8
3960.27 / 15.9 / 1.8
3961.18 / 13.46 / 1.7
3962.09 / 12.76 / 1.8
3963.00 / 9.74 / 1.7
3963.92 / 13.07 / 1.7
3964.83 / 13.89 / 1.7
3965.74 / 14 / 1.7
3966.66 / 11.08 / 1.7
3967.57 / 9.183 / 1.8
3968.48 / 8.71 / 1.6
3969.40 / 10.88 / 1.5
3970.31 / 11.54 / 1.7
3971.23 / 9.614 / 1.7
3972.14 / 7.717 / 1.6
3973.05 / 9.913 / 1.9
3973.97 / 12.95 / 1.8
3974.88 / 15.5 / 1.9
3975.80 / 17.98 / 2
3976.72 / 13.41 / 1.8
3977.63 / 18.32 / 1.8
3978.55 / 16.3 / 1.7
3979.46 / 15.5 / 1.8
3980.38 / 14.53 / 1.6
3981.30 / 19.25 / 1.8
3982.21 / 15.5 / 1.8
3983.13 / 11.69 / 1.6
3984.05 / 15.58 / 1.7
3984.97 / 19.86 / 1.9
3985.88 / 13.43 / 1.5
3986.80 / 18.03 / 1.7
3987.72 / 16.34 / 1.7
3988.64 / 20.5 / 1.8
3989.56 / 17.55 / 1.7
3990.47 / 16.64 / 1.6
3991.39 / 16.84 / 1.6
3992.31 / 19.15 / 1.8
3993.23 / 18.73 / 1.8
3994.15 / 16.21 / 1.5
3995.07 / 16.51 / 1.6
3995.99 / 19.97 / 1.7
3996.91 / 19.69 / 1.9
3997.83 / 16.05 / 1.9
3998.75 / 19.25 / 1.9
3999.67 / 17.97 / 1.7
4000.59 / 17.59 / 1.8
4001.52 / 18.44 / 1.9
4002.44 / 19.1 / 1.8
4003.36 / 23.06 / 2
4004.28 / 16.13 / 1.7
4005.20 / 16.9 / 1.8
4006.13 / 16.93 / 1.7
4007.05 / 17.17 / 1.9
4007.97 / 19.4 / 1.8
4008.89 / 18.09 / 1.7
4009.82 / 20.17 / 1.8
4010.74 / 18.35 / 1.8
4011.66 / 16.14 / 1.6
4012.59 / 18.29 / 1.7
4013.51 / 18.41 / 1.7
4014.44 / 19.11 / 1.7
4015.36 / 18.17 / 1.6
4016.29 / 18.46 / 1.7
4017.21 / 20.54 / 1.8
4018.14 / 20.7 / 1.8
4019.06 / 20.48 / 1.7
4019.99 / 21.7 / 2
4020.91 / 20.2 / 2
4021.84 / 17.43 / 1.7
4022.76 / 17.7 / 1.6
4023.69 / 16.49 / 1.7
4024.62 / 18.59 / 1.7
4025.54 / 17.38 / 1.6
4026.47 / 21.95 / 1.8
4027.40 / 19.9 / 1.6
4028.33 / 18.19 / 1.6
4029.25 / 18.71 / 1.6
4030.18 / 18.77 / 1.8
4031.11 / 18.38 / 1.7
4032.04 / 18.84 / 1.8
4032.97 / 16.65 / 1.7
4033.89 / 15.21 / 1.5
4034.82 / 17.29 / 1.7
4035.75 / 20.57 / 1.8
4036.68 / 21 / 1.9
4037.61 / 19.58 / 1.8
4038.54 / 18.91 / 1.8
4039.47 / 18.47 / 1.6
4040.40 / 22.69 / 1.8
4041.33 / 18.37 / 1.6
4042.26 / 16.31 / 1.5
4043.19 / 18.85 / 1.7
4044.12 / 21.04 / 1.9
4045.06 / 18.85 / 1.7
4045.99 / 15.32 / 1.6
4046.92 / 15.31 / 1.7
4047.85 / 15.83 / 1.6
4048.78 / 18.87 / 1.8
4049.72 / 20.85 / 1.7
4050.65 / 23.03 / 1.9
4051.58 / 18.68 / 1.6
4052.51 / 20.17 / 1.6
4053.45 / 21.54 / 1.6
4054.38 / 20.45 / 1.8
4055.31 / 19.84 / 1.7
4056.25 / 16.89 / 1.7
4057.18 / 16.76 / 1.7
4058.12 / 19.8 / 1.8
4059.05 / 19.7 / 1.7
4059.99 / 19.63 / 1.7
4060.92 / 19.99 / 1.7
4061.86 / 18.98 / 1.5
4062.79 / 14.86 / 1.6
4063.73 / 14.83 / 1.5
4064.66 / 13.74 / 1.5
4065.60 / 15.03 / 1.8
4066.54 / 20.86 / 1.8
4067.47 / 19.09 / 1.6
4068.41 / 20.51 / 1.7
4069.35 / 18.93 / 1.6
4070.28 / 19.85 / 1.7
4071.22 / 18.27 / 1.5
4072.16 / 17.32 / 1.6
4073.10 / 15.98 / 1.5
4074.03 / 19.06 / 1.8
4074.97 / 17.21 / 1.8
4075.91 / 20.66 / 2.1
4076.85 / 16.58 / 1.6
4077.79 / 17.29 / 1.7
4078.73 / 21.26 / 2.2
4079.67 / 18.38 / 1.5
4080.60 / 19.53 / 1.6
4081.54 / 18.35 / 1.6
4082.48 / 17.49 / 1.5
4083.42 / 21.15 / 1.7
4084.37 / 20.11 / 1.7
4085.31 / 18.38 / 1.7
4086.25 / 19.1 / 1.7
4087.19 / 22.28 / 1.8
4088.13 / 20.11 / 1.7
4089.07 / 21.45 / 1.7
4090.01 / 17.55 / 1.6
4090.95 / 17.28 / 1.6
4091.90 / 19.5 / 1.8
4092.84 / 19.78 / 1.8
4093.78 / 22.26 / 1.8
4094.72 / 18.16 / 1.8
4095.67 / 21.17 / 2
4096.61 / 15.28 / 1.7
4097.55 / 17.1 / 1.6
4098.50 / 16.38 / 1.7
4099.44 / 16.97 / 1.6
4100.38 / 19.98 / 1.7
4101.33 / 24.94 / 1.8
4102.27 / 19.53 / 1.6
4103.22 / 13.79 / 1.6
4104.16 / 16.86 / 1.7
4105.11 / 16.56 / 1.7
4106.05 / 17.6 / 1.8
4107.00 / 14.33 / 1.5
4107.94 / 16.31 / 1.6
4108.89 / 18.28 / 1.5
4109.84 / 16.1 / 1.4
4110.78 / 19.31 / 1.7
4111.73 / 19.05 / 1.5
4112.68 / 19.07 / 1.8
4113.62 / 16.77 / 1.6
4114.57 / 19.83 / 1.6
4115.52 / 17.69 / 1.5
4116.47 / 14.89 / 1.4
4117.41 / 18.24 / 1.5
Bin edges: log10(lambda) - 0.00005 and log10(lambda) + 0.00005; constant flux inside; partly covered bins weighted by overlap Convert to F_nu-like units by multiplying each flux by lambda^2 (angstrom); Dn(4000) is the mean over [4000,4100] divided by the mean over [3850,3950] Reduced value 1.33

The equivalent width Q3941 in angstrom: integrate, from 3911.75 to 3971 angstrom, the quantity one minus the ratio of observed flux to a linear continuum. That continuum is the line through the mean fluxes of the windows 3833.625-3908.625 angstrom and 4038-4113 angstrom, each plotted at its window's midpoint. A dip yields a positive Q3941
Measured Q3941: 7.05 angstrom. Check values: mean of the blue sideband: 15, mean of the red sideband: 18.6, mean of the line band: 14.3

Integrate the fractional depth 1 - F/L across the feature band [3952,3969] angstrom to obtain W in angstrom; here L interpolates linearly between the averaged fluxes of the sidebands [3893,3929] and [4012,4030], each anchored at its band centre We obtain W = 3.5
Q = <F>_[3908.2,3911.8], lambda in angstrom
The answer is 15.9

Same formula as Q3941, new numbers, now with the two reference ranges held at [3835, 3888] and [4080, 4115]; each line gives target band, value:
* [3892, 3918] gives -1.9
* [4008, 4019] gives -1.0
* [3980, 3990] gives 0.1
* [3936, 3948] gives 1.1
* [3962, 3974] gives 4.0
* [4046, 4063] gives -1.0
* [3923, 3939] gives 3.8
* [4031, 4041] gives -0.7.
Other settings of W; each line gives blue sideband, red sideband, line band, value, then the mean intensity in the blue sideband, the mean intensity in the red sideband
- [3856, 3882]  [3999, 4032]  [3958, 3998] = 7.1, 16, 18.7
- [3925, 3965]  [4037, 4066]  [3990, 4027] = -4.1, 13.9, 18.5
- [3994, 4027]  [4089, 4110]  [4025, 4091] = -1.5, 18.6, 18.1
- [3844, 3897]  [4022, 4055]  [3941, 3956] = 1.1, 15.4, 18.8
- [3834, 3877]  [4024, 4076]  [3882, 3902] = 0.7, 15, 18.6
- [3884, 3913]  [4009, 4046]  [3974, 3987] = 1.3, 15.7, 18.8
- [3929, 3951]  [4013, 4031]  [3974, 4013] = -0.7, 13.3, 19.1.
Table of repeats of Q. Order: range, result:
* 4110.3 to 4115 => 18.8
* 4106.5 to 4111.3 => 16.9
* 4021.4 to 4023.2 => 17.6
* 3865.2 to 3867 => 15.6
